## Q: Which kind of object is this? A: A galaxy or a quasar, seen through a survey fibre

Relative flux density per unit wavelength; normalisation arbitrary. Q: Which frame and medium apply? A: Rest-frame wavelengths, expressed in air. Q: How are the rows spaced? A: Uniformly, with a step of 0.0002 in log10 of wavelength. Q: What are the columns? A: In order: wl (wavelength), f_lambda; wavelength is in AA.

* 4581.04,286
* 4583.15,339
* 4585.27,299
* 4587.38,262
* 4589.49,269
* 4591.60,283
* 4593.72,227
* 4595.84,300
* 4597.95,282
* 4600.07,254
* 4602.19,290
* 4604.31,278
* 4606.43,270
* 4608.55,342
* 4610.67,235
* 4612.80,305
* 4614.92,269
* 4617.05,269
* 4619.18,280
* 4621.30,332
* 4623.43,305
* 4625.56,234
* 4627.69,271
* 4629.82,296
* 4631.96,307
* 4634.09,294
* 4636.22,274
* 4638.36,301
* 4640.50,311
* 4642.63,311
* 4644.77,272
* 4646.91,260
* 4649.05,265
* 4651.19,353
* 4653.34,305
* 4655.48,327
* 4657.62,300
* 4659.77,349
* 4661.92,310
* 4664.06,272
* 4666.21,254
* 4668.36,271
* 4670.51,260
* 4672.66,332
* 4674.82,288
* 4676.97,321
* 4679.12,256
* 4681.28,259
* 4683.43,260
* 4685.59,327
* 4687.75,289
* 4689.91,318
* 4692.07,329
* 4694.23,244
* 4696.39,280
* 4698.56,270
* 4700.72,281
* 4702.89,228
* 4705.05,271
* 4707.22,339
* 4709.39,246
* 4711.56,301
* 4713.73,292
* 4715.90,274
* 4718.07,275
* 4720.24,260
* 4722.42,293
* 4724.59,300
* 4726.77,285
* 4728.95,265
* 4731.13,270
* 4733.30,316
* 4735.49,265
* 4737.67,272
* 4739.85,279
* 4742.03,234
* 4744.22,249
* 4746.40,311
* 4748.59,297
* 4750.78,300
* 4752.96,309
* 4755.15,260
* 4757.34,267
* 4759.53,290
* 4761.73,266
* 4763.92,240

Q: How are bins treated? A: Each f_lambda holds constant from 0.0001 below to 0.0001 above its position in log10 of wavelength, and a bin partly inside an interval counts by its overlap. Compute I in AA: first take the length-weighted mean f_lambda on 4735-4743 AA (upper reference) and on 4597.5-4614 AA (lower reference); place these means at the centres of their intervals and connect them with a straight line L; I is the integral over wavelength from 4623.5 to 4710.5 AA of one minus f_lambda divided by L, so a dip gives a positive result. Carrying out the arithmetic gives -4.9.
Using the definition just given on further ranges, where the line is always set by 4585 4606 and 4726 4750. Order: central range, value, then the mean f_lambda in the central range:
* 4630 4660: -2.84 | 301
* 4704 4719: -0.51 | 286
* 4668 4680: -0.62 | 290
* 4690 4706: 0.06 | 275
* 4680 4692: -0.77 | 293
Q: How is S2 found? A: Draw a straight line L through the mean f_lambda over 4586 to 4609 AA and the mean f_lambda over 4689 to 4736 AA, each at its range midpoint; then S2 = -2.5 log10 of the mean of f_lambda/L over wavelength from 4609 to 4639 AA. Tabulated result -0.03 mag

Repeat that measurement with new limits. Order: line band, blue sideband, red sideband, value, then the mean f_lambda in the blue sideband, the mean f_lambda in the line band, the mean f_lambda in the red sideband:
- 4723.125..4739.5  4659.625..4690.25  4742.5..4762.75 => 0.01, 289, 282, 282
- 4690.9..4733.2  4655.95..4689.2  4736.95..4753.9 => 0.02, 291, 280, 281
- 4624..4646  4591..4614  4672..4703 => -0.02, 279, 287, 287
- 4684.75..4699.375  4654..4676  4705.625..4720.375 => -0.01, 297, 294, 285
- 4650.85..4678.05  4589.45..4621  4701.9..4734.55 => -0.08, 278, 302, 281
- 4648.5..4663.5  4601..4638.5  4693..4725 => -0.12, 286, 316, 277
